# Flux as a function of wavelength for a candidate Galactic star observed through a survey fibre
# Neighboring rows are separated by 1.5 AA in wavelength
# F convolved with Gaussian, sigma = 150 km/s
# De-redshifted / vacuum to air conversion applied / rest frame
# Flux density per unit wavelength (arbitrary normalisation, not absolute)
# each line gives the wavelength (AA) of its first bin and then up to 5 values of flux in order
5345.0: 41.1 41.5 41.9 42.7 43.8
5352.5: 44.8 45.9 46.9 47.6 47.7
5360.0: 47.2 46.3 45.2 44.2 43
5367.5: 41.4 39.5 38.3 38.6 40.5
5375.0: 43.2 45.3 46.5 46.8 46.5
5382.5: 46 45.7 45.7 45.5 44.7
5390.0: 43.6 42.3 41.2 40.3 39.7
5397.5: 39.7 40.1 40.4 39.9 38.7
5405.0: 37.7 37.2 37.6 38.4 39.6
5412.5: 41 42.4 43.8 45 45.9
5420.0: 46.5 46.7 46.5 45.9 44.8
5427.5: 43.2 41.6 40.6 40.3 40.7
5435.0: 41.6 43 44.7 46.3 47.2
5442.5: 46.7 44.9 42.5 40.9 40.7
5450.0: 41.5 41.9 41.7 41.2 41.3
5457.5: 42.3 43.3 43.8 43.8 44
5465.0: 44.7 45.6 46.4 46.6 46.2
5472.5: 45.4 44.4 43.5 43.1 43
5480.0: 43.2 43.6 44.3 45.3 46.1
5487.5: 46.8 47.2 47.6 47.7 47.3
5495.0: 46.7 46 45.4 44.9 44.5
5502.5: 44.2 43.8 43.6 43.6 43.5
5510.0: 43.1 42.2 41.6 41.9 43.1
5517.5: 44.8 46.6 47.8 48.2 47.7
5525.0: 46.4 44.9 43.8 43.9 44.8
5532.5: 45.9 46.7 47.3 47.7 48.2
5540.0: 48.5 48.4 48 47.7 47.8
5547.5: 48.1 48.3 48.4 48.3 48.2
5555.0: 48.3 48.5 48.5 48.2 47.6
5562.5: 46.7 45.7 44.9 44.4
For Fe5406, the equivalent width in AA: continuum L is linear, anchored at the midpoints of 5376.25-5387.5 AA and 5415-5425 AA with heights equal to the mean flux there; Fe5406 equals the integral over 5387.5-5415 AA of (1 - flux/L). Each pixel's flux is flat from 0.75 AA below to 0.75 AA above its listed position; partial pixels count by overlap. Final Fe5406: 3.3 AA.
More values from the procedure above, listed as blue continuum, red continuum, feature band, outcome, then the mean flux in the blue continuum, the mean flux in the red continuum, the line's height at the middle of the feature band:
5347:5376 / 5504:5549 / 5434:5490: 1.1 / 43.6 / 45.7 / 44.9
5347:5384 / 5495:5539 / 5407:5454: 1.6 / 44.2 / 45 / 44.5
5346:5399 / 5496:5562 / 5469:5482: 0.3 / 43.7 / 46.1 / 45.3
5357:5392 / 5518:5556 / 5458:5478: 0.6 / 44.2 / 47.2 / 45.9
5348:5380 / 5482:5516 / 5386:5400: 0.7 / 44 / 44.8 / 44.2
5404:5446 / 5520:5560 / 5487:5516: 0.7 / 42.9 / 47.3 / 45.9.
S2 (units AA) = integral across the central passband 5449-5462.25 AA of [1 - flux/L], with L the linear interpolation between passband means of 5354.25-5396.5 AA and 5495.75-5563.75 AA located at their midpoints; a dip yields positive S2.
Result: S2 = 0.8 AA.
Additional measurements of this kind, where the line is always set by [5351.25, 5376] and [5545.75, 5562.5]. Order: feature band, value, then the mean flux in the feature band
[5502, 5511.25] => 0.7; 43.5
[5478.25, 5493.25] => 0.3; 45.6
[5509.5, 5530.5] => 1.2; 44.7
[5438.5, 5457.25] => 1.1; 43.1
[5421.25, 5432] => 0.3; 43.8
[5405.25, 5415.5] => 1.2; 39.6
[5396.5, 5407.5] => 1.4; 39.1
